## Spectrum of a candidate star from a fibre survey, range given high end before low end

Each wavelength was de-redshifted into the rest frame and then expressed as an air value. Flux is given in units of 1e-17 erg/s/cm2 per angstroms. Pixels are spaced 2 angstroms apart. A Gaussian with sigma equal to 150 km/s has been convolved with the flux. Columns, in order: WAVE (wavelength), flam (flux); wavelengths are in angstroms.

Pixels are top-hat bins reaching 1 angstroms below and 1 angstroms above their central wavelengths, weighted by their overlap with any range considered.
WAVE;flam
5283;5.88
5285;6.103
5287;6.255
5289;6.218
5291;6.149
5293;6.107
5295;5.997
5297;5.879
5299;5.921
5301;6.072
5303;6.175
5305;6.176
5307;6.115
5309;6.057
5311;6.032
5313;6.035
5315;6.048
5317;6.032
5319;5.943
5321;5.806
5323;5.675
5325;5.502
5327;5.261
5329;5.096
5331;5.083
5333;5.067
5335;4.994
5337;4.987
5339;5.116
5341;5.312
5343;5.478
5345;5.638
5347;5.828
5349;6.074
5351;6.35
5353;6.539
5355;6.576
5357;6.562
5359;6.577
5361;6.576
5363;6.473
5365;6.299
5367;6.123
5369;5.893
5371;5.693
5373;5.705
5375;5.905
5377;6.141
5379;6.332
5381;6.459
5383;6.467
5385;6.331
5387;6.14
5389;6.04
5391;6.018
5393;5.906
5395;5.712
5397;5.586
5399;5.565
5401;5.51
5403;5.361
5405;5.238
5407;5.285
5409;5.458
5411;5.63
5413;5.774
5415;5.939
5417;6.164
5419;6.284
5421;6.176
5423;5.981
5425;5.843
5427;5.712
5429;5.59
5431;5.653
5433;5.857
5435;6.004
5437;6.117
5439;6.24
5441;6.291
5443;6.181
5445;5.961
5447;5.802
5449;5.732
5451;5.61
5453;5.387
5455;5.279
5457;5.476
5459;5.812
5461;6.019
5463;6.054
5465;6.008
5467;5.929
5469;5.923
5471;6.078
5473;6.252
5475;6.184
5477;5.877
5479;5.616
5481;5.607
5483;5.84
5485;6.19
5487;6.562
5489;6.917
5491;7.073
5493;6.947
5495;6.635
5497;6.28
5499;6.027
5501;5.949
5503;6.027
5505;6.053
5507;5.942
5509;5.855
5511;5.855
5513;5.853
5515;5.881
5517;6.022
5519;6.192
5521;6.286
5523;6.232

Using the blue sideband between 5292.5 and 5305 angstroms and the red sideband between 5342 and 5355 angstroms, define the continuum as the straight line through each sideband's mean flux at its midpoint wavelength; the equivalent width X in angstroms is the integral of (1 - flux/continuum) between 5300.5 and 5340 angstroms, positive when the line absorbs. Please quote 2.4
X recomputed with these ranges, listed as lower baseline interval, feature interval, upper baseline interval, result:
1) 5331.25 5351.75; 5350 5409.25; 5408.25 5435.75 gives -4.1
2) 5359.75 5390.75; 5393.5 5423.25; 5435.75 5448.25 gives 2.1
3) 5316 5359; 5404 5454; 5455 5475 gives 0.2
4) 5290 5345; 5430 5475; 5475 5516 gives 1.1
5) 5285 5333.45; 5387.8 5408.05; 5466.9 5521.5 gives 1.3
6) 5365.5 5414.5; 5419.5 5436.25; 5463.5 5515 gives 0.3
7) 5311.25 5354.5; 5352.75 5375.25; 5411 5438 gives -2.0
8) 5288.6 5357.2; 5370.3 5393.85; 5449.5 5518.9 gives -0.8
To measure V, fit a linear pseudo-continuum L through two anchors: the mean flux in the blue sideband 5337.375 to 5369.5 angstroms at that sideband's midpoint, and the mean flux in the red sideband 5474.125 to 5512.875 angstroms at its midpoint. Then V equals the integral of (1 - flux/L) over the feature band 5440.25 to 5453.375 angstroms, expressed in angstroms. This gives 0.6 angstroms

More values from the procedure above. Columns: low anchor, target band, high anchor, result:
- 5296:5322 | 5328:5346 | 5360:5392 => 2.62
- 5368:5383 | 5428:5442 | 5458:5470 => 0.05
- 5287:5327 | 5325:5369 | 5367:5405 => 1.07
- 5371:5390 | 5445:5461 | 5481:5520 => 1.40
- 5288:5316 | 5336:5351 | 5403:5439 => 1.08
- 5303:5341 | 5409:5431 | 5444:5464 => -0.73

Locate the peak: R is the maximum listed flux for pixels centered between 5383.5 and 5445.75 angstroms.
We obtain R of 6.331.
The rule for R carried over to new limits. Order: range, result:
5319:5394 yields 6.577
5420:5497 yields 7.073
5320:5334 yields 5.806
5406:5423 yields 6.284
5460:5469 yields 6.054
